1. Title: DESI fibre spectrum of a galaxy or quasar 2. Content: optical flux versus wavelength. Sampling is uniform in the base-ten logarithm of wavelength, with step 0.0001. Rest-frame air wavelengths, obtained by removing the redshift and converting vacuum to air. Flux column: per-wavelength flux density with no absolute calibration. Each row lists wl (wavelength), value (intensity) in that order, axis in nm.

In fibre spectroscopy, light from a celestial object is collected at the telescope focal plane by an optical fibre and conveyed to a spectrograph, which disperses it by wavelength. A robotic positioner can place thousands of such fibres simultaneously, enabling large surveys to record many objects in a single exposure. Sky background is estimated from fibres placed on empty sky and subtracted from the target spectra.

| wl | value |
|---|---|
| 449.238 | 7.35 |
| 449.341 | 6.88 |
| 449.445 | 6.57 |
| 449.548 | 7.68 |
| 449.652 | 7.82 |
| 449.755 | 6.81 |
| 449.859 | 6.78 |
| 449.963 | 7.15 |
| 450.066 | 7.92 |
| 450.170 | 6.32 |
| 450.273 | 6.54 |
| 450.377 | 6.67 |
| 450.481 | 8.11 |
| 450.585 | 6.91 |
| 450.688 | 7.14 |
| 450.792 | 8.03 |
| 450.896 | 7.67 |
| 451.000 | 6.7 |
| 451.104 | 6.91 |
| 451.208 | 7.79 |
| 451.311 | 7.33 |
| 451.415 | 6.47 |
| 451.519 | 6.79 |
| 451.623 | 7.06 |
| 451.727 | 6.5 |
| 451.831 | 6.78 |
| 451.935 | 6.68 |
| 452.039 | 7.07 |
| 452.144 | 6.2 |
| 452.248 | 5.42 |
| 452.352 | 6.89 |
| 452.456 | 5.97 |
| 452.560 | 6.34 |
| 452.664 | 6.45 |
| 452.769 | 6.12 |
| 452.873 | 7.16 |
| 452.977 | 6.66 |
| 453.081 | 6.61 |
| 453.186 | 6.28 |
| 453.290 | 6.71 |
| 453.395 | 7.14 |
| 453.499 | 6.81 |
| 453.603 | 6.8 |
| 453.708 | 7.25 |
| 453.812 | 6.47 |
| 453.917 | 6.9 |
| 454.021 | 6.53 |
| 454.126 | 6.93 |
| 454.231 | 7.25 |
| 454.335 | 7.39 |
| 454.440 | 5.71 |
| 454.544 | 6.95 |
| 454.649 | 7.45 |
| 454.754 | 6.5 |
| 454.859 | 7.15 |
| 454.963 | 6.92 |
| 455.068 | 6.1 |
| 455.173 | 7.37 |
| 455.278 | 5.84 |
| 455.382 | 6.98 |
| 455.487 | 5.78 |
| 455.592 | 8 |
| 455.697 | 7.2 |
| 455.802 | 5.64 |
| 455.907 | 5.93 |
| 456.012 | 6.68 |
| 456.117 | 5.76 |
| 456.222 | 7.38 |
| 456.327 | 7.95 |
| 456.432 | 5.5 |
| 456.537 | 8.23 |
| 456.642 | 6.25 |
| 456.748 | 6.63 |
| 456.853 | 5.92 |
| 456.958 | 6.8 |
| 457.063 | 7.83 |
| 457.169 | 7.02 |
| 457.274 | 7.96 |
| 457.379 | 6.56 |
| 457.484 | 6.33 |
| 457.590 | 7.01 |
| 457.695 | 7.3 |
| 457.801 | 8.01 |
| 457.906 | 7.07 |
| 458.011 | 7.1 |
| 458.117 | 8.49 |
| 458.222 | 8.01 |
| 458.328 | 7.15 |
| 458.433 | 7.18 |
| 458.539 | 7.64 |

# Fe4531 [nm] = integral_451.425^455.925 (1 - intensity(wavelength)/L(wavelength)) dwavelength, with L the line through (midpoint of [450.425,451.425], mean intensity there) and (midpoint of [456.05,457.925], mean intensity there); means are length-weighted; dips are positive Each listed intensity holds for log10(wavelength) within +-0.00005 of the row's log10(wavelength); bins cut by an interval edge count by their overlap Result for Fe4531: 0.31 nm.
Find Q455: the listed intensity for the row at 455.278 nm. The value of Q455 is 5.84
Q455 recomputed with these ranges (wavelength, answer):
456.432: 5.5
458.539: 7.64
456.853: 5.92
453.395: 7.14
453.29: 6.71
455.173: 7.37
